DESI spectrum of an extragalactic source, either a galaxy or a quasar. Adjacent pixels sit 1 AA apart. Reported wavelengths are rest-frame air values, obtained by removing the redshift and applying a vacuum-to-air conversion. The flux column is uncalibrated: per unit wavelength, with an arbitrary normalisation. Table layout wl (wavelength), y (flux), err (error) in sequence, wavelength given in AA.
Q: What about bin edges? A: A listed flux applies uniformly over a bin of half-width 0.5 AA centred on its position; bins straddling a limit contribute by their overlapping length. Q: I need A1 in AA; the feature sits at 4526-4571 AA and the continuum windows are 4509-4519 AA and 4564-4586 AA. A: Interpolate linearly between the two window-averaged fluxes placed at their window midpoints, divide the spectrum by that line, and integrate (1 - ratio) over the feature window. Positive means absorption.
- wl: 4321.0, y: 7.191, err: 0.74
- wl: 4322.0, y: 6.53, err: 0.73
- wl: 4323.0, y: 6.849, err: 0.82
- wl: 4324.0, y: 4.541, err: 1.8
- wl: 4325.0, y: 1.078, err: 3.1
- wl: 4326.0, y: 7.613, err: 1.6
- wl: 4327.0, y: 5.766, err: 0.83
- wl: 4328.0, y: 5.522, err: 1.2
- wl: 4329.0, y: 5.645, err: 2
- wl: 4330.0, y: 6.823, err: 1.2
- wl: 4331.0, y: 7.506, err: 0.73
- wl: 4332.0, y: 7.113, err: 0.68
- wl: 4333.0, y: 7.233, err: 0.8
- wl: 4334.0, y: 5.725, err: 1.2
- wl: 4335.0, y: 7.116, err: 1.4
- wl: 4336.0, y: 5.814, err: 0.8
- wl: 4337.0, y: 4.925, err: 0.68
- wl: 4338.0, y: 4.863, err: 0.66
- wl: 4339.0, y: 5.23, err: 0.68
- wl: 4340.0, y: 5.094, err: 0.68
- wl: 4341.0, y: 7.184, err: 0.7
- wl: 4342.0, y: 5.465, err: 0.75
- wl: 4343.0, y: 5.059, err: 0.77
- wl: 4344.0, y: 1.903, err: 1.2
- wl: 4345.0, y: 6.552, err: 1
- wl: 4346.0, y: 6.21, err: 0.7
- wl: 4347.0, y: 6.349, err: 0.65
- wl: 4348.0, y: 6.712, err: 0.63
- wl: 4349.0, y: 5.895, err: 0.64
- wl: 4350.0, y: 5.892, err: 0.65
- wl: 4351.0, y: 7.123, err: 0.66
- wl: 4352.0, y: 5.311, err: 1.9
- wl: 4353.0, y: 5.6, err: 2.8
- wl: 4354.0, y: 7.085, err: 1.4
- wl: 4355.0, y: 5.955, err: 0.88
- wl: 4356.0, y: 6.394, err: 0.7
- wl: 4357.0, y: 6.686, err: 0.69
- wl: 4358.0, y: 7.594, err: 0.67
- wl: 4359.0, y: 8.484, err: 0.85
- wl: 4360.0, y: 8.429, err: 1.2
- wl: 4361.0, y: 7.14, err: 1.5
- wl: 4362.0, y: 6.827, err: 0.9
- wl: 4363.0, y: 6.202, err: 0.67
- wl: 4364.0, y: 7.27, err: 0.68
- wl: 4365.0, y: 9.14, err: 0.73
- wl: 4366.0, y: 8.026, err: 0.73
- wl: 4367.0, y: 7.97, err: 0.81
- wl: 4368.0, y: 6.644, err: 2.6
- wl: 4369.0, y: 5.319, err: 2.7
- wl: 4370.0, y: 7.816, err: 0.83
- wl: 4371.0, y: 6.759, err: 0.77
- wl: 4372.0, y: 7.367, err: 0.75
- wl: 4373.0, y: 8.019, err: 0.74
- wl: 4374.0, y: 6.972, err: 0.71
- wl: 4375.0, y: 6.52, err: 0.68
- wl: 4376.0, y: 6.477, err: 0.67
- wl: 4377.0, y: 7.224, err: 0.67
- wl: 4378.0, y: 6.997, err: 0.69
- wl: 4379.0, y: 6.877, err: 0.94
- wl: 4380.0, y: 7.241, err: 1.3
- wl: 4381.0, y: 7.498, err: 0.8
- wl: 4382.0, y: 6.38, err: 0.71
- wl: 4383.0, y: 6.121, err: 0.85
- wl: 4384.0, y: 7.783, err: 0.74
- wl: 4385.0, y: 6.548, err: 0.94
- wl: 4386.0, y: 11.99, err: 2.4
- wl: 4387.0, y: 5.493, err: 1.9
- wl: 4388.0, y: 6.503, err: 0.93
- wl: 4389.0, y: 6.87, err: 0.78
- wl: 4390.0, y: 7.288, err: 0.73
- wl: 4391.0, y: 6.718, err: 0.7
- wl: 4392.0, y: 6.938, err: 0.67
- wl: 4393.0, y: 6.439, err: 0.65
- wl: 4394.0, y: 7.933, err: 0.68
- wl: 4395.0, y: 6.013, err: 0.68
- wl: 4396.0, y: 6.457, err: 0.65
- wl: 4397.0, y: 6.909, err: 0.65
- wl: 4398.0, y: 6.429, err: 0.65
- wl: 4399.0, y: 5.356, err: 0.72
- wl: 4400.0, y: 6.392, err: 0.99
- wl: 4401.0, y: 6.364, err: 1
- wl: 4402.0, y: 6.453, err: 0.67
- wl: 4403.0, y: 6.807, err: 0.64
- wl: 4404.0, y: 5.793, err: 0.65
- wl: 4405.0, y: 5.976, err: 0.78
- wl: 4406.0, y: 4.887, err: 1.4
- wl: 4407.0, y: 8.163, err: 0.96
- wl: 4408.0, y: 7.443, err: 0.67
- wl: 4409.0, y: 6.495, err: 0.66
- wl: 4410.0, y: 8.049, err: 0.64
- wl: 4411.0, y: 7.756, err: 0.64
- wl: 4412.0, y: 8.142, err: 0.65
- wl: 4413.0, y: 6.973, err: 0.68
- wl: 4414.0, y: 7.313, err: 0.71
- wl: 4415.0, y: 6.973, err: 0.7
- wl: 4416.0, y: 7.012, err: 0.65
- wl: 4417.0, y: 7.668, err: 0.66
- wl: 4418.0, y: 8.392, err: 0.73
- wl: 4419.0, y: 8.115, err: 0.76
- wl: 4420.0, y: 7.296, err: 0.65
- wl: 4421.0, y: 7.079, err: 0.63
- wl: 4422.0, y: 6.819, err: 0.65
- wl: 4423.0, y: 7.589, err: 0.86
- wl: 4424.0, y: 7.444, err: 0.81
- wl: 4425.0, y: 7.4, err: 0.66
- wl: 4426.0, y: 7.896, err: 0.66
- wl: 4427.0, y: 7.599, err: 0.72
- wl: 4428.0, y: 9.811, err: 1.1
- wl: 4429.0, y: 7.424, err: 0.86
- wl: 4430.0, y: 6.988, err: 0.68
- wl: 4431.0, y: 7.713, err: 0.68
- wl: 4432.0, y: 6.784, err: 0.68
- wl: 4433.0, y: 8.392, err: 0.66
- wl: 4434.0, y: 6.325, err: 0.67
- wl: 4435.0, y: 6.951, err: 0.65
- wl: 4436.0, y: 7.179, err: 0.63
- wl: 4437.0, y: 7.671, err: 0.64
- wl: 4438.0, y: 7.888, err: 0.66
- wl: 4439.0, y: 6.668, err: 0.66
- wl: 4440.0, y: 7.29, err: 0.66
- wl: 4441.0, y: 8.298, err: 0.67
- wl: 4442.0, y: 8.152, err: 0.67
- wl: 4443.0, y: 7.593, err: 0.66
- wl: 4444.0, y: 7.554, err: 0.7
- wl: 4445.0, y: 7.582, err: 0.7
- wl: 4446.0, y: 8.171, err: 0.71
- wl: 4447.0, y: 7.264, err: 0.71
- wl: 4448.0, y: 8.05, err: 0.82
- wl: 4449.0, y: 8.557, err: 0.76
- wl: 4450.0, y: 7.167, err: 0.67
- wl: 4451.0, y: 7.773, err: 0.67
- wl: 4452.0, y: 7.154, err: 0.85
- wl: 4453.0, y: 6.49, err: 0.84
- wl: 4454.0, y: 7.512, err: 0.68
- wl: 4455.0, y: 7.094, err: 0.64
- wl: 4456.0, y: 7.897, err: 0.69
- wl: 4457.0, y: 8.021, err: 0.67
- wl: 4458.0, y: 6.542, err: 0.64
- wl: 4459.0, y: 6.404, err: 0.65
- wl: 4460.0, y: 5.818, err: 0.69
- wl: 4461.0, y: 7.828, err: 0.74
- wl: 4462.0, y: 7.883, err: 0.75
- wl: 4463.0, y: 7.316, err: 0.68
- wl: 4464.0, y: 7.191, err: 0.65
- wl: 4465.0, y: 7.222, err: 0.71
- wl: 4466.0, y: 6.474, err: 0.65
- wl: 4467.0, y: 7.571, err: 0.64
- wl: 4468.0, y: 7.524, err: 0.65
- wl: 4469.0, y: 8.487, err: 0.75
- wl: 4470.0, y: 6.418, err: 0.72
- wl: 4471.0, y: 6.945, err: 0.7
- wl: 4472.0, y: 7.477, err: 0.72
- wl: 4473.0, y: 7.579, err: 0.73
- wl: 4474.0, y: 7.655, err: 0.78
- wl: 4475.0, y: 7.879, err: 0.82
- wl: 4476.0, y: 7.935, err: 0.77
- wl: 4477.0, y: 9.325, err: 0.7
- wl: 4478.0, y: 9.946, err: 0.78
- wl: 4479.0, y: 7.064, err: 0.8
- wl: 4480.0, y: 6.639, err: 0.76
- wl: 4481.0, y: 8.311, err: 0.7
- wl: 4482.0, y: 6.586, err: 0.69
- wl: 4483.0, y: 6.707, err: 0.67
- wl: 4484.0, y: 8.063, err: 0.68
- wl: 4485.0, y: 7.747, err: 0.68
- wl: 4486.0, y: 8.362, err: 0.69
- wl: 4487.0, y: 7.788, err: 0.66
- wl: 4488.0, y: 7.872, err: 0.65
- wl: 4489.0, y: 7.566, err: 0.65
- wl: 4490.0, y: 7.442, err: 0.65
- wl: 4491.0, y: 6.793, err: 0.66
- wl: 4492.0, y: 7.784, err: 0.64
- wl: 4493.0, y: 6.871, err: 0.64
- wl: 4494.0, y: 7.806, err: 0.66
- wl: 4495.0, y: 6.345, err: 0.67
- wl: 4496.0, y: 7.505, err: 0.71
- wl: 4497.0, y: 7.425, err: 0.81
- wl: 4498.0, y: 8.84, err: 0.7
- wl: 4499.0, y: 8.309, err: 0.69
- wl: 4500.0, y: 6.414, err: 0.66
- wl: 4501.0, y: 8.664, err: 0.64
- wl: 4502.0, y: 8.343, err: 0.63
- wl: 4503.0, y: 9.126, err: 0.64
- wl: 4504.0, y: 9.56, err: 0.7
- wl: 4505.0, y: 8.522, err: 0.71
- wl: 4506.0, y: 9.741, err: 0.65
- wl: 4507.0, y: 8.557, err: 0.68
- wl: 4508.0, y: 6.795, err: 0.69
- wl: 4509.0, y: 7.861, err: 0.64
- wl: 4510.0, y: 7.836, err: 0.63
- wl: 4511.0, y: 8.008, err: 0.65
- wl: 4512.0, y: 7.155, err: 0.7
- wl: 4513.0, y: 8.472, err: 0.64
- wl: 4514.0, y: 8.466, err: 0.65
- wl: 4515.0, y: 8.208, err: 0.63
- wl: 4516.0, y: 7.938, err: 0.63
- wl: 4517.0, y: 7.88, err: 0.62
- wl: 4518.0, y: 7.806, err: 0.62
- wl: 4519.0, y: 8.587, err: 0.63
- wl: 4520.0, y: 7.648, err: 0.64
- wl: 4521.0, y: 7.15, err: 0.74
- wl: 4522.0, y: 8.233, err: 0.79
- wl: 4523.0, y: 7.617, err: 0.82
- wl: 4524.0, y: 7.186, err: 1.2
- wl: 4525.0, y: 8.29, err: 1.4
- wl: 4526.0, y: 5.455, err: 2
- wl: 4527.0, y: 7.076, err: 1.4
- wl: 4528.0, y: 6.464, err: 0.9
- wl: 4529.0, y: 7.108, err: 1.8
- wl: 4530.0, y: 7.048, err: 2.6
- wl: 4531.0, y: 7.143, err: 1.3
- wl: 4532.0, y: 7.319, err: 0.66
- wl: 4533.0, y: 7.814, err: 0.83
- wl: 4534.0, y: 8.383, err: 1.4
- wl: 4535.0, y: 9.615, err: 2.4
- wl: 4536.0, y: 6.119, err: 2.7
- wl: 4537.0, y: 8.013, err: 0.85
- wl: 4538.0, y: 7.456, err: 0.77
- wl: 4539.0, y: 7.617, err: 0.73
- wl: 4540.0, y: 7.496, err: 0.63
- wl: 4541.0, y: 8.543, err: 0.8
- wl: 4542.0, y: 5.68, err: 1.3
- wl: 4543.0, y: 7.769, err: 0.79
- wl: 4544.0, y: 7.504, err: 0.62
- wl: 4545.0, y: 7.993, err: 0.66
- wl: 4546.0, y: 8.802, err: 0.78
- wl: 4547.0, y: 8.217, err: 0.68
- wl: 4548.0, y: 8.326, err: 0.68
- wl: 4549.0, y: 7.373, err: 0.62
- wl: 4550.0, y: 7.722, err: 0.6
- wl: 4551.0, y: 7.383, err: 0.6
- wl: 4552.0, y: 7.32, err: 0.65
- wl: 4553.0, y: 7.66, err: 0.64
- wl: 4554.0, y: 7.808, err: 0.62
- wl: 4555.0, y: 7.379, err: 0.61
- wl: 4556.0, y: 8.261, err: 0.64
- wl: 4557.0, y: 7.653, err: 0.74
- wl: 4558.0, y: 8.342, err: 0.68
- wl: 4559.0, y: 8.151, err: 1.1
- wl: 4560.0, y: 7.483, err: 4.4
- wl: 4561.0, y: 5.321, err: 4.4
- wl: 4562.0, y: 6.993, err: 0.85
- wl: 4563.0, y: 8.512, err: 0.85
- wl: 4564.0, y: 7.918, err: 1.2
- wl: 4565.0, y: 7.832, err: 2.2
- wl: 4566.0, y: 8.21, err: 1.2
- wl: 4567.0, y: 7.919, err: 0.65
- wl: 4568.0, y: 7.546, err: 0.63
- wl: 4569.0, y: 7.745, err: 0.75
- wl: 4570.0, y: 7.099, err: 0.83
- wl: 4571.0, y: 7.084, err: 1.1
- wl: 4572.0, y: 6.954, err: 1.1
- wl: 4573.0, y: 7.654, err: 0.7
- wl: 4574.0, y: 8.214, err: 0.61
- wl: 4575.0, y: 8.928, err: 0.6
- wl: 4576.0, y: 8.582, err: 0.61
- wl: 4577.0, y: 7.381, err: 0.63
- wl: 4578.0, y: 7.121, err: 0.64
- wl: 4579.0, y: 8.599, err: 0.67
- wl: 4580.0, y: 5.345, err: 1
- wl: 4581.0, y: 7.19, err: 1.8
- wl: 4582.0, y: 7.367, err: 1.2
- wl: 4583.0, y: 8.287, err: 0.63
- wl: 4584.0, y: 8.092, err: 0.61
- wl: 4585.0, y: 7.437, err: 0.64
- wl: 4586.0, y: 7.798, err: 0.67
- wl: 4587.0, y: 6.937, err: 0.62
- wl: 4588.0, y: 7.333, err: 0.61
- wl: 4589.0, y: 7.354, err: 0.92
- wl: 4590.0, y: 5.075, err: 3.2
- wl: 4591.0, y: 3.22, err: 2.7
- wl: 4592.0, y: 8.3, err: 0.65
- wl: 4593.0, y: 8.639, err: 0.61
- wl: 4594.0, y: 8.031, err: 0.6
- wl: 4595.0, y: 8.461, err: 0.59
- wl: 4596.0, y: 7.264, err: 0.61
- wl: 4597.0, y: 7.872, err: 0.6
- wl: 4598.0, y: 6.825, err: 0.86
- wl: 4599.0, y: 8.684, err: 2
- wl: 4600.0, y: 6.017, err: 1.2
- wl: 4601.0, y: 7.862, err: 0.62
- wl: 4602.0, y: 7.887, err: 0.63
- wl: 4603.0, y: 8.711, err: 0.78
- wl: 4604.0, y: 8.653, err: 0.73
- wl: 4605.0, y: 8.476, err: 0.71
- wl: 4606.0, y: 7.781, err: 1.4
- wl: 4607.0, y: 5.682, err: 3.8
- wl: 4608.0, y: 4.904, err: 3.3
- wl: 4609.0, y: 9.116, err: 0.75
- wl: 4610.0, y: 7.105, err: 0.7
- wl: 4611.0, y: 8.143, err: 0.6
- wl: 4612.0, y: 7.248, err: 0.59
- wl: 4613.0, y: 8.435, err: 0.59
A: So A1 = 1.25 AA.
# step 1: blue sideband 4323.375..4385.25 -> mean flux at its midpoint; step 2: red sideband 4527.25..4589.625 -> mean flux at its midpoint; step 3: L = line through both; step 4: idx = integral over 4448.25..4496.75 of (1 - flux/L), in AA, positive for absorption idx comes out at -2.4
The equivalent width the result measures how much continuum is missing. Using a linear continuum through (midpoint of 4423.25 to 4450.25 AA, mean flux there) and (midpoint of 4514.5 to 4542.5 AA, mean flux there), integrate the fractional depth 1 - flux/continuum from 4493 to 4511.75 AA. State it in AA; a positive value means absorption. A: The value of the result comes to -1.21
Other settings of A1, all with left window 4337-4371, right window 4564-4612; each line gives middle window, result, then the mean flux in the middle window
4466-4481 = -1.6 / 7.72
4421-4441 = -2.0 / 7.48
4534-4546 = -0.7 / 7.7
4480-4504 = -2.1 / 7.7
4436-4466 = -2.4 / 7.43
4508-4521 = -1.3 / 7.91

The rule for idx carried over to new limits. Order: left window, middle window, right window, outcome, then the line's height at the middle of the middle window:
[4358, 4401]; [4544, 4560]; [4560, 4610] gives -0.99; 7.41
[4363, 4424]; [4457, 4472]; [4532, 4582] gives 0.35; 7.33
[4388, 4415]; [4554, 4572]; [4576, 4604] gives -0.68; 7.33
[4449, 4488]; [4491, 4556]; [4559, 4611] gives -2.36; 7.48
